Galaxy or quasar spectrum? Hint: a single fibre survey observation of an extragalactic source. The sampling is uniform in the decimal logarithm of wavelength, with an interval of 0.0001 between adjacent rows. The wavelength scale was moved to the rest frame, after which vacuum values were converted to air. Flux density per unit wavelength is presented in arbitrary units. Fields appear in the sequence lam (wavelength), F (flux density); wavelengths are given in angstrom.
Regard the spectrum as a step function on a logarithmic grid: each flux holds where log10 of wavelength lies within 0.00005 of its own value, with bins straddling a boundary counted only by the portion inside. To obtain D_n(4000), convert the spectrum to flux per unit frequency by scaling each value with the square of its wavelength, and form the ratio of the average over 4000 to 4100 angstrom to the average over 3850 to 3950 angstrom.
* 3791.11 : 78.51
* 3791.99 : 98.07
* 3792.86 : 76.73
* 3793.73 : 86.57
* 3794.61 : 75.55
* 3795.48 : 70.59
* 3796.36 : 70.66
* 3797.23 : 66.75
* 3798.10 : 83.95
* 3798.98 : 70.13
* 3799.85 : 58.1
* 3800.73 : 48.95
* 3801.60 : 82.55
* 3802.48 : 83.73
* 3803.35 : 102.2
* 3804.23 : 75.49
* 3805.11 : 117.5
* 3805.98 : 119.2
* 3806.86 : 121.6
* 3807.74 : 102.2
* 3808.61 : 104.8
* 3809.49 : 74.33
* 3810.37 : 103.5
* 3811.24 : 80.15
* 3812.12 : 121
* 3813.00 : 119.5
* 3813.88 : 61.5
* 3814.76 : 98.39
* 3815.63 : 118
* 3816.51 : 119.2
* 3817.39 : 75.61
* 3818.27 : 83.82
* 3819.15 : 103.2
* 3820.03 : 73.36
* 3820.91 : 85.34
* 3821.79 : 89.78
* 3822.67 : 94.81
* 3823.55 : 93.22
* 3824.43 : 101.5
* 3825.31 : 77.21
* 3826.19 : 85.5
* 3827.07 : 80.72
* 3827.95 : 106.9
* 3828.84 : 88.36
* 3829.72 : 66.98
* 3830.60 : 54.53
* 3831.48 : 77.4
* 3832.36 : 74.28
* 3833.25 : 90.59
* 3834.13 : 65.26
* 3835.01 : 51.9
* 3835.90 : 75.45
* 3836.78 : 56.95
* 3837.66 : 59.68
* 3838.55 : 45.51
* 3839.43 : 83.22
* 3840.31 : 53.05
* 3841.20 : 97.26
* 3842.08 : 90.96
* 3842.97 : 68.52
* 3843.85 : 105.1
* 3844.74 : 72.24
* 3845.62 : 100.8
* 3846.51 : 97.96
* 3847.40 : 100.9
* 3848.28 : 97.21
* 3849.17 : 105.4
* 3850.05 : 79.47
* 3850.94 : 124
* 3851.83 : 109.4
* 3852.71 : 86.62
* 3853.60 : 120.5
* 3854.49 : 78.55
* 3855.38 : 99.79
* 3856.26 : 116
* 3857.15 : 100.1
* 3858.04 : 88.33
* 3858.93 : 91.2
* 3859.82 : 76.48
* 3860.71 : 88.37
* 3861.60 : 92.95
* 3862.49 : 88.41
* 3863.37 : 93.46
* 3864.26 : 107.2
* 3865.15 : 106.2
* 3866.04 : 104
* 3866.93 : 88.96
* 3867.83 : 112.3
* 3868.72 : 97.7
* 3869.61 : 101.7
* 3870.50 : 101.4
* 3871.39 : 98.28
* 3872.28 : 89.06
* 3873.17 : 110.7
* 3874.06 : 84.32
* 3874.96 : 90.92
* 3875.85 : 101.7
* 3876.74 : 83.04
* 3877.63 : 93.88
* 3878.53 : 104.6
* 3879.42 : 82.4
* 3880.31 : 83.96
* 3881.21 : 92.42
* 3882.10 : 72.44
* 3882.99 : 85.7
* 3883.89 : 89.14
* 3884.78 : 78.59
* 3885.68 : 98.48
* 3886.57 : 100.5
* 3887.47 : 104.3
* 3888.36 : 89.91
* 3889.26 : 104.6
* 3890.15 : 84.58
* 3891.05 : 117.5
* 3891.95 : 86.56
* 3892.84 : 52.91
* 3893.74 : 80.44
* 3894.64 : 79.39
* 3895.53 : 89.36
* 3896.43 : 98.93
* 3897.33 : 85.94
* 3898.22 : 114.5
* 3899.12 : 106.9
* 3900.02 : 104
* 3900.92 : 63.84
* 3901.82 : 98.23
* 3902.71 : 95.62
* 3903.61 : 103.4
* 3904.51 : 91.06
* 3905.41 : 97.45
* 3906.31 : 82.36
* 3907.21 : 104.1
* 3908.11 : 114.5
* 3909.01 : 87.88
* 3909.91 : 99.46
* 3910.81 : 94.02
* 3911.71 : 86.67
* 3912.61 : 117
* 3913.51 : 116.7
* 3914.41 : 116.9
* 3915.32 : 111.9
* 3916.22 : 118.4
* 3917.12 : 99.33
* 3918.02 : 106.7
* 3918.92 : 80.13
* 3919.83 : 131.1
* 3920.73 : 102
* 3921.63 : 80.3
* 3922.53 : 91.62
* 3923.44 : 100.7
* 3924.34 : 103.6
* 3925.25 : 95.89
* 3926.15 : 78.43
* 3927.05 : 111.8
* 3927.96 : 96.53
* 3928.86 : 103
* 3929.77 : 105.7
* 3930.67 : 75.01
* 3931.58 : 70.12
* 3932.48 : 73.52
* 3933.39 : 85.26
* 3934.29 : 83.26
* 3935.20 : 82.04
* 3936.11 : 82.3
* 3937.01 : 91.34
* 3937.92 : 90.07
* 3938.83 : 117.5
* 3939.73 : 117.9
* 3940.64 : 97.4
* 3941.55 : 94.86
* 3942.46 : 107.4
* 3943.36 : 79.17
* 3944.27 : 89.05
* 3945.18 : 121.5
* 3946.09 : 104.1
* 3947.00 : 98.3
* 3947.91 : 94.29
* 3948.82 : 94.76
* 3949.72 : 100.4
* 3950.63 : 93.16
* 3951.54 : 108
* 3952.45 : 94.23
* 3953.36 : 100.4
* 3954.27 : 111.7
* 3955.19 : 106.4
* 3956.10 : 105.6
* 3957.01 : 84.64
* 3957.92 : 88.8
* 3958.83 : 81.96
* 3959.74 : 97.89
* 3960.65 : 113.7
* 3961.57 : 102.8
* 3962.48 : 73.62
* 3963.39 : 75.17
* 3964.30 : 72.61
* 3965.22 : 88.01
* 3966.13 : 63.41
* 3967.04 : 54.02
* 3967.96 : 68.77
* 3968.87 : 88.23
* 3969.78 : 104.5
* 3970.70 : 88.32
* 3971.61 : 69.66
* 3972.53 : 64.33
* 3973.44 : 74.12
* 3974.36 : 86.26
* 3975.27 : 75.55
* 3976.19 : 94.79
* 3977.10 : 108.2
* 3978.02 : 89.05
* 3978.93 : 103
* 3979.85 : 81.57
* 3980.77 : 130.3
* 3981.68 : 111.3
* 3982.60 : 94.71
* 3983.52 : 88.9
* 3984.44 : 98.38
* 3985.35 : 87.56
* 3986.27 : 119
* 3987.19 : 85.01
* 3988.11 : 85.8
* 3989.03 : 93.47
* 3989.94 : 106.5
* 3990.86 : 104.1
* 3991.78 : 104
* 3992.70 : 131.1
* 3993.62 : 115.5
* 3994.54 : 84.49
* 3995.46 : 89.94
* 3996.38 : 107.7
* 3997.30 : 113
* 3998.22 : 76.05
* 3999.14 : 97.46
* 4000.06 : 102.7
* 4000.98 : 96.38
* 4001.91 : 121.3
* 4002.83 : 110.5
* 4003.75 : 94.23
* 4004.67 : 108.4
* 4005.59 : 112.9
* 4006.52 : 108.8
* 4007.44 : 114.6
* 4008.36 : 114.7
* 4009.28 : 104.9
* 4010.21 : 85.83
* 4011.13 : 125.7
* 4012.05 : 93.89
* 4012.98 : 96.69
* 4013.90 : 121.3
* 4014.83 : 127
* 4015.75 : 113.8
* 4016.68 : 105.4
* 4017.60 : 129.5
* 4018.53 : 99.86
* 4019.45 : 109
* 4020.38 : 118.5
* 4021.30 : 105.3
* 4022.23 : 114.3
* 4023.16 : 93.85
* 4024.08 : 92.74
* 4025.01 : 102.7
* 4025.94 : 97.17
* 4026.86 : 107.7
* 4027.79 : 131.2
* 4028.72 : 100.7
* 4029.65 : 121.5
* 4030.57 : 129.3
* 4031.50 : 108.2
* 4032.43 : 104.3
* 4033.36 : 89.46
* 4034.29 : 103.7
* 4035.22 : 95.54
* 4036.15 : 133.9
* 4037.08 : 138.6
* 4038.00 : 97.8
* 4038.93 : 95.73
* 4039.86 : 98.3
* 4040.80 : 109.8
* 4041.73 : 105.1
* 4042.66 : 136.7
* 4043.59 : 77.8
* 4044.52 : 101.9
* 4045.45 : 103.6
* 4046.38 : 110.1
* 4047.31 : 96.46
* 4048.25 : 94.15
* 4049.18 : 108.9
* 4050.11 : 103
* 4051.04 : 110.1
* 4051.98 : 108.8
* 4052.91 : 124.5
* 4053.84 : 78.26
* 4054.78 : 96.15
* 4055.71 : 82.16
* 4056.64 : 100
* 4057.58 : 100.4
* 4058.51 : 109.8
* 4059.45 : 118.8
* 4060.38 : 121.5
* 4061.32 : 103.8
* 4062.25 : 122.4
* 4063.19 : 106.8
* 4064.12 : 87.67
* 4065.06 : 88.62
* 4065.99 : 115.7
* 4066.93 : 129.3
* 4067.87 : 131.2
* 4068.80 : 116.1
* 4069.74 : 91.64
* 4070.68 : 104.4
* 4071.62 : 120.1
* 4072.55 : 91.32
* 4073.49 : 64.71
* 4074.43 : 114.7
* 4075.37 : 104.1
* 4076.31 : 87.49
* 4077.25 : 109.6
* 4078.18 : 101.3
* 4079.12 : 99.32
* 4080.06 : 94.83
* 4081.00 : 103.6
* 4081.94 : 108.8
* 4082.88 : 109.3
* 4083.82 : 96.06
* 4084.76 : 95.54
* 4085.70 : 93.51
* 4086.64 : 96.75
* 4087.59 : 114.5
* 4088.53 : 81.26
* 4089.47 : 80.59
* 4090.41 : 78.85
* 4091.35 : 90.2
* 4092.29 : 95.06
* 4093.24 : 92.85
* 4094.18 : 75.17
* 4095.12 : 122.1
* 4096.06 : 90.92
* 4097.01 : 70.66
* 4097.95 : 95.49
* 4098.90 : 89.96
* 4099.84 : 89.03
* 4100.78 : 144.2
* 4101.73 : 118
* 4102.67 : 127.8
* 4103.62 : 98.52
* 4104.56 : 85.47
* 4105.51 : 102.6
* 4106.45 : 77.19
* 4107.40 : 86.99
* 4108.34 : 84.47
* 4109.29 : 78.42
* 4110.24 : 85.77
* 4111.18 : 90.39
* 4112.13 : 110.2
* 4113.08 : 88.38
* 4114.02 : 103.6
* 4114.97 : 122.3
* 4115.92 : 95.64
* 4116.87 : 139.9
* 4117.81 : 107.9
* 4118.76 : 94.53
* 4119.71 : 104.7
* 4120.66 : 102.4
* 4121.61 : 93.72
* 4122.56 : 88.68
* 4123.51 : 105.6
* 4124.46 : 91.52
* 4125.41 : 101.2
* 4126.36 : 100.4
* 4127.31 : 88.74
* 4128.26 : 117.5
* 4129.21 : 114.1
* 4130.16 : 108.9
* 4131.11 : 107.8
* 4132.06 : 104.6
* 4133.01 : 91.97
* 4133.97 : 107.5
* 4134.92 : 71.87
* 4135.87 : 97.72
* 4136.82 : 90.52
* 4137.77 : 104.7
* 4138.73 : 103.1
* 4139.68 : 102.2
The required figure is 1.17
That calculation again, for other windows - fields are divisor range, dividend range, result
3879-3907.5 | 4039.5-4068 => 1.26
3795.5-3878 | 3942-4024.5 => 1.18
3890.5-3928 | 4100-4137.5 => 1.15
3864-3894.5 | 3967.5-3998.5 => 1.07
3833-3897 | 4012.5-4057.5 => 1.29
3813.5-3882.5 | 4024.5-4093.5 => 1.29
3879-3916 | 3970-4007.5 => 1.09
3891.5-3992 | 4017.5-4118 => 1.16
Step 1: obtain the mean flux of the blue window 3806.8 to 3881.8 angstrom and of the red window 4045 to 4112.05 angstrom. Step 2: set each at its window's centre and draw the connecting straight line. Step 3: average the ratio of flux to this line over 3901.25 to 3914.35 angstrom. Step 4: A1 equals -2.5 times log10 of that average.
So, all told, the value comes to -0.07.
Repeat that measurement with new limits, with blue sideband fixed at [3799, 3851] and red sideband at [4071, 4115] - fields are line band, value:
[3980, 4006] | -0.10 mag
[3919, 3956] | -0.06 mag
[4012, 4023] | -0.18 mag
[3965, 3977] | 0.17 mag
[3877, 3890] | -0.03 mag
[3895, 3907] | -0.06 mag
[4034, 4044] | -0.15 mag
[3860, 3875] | -0.10 mag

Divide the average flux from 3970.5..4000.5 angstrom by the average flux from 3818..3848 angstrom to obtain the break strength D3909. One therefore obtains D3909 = 1.2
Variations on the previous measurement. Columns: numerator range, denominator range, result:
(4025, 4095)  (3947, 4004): 1.10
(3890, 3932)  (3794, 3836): 1.12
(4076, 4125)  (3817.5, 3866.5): 1.12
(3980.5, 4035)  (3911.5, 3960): 1.08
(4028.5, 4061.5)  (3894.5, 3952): 1.09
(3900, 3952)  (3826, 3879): 1.09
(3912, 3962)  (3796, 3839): 1.16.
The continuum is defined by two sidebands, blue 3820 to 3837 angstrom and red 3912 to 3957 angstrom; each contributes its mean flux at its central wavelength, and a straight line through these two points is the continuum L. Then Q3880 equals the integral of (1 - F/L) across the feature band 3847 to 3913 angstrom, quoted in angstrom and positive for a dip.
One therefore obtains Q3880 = -4.6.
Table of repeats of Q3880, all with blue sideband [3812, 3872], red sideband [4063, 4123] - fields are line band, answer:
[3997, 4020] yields -2.7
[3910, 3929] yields -1.9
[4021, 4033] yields -1.4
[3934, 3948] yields -0.5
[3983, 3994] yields -0.7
